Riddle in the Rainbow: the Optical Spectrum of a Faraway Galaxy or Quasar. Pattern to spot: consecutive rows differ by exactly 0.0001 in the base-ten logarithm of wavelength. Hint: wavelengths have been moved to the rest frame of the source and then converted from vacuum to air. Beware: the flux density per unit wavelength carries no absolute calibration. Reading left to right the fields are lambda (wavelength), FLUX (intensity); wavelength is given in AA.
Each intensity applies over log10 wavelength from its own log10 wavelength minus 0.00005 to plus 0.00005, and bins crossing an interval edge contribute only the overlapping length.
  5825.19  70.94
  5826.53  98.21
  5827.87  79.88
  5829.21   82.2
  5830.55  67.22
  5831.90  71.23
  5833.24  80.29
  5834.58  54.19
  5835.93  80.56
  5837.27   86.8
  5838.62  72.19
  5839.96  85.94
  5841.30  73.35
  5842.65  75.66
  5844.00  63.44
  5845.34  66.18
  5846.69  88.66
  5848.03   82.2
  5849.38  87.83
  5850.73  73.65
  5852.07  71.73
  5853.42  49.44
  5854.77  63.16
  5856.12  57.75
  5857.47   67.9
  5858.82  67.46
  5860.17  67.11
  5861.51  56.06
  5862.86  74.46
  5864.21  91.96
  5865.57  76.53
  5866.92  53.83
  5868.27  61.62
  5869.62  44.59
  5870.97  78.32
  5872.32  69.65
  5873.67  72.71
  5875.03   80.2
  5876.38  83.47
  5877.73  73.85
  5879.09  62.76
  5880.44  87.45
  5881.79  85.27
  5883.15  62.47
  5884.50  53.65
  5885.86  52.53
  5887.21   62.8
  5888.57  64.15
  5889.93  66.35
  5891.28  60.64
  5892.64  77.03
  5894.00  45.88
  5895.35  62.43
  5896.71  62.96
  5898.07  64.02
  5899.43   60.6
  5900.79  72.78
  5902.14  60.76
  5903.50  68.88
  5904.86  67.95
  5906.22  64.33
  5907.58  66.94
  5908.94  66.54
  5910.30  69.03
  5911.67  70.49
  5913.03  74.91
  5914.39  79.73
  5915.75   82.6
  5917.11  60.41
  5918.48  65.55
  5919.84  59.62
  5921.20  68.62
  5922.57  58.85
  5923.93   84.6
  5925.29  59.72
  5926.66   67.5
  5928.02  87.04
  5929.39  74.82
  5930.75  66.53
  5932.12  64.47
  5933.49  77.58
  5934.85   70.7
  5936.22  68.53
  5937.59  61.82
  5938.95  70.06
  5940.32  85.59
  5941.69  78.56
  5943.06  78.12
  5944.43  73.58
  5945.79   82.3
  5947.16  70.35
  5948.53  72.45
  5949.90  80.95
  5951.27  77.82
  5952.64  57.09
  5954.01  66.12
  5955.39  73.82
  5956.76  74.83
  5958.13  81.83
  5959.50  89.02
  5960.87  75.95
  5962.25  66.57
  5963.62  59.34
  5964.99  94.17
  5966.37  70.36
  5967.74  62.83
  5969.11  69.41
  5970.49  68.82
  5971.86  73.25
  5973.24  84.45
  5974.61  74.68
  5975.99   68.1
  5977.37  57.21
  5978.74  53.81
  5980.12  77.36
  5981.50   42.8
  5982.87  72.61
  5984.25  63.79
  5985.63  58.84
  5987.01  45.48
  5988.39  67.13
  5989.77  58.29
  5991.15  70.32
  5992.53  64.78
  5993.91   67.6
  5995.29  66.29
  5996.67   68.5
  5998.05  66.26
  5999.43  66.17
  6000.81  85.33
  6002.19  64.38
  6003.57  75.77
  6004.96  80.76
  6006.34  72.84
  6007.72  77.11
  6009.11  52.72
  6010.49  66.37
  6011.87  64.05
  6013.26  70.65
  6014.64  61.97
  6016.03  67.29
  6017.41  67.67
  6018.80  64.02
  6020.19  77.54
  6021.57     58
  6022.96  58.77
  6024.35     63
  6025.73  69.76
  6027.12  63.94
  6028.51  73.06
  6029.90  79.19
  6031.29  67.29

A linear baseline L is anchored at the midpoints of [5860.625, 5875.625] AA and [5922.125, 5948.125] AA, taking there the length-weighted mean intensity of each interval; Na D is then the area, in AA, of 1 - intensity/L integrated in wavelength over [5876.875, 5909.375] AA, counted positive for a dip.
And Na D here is 2.2 AA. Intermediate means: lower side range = 69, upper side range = 72.8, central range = 65.6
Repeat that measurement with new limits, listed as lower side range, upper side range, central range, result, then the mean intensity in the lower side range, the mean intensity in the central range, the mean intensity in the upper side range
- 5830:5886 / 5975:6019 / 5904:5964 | -3.1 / 71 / 71.7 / 65.9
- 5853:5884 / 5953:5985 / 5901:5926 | 0.5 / 69.1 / 68.4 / 70.3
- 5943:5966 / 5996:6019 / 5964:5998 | 2.5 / 74.8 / 66.6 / 69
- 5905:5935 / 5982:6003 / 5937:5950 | -1.3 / 70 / 75.3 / 65.6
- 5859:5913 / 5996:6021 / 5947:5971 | -1.5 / 67.3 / 72.9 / 69.4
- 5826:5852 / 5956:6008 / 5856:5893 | 3.3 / 77.1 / 68.4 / 69.3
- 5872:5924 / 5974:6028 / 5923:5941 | -1.3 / 67.8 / 72.1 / 66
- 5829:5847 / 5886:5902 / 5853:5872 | 1.1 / 74.4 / 65.3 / 63.2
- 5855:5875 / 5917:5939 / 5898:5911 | 0.4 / 67.5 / 66.3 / 68.8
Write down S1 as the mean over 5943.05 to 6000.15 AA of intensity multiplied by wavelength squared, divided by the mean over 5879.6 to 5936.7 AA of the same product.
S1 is 1.0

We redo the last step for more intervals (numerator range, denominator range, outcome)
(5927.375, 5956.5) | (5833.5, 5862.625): 1.06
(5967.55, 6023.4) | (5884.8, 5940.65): 1.02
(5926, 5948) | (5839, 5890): 1.08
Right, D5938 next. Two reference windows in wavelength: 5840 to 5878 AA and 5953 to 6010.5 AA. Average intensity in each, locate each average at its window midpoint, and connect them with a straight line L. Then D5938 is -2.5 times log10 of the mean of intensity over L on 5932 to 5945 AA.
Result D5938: -0.06 mag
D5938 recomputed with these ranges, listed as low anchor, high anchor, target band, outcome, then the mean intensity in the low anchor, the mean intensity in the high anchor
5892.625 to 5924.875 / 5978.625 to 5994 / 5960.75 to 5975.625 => -0.15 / 67.1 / 62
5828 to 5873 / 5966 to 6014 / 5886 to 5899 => 0.12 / 71.1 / 67.1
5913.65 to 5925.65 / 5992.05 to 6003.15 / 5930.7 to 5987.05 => -0.03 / 69.2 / 69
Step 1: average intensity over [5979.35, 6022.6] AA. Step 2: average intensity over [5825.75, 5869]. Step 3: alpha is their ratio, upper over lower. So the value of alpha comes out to 0.91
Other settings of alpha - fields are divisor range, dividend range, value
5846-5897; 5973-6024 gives 0.97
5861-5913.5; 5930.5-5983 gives 1.06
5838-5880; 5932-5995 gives 0.99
